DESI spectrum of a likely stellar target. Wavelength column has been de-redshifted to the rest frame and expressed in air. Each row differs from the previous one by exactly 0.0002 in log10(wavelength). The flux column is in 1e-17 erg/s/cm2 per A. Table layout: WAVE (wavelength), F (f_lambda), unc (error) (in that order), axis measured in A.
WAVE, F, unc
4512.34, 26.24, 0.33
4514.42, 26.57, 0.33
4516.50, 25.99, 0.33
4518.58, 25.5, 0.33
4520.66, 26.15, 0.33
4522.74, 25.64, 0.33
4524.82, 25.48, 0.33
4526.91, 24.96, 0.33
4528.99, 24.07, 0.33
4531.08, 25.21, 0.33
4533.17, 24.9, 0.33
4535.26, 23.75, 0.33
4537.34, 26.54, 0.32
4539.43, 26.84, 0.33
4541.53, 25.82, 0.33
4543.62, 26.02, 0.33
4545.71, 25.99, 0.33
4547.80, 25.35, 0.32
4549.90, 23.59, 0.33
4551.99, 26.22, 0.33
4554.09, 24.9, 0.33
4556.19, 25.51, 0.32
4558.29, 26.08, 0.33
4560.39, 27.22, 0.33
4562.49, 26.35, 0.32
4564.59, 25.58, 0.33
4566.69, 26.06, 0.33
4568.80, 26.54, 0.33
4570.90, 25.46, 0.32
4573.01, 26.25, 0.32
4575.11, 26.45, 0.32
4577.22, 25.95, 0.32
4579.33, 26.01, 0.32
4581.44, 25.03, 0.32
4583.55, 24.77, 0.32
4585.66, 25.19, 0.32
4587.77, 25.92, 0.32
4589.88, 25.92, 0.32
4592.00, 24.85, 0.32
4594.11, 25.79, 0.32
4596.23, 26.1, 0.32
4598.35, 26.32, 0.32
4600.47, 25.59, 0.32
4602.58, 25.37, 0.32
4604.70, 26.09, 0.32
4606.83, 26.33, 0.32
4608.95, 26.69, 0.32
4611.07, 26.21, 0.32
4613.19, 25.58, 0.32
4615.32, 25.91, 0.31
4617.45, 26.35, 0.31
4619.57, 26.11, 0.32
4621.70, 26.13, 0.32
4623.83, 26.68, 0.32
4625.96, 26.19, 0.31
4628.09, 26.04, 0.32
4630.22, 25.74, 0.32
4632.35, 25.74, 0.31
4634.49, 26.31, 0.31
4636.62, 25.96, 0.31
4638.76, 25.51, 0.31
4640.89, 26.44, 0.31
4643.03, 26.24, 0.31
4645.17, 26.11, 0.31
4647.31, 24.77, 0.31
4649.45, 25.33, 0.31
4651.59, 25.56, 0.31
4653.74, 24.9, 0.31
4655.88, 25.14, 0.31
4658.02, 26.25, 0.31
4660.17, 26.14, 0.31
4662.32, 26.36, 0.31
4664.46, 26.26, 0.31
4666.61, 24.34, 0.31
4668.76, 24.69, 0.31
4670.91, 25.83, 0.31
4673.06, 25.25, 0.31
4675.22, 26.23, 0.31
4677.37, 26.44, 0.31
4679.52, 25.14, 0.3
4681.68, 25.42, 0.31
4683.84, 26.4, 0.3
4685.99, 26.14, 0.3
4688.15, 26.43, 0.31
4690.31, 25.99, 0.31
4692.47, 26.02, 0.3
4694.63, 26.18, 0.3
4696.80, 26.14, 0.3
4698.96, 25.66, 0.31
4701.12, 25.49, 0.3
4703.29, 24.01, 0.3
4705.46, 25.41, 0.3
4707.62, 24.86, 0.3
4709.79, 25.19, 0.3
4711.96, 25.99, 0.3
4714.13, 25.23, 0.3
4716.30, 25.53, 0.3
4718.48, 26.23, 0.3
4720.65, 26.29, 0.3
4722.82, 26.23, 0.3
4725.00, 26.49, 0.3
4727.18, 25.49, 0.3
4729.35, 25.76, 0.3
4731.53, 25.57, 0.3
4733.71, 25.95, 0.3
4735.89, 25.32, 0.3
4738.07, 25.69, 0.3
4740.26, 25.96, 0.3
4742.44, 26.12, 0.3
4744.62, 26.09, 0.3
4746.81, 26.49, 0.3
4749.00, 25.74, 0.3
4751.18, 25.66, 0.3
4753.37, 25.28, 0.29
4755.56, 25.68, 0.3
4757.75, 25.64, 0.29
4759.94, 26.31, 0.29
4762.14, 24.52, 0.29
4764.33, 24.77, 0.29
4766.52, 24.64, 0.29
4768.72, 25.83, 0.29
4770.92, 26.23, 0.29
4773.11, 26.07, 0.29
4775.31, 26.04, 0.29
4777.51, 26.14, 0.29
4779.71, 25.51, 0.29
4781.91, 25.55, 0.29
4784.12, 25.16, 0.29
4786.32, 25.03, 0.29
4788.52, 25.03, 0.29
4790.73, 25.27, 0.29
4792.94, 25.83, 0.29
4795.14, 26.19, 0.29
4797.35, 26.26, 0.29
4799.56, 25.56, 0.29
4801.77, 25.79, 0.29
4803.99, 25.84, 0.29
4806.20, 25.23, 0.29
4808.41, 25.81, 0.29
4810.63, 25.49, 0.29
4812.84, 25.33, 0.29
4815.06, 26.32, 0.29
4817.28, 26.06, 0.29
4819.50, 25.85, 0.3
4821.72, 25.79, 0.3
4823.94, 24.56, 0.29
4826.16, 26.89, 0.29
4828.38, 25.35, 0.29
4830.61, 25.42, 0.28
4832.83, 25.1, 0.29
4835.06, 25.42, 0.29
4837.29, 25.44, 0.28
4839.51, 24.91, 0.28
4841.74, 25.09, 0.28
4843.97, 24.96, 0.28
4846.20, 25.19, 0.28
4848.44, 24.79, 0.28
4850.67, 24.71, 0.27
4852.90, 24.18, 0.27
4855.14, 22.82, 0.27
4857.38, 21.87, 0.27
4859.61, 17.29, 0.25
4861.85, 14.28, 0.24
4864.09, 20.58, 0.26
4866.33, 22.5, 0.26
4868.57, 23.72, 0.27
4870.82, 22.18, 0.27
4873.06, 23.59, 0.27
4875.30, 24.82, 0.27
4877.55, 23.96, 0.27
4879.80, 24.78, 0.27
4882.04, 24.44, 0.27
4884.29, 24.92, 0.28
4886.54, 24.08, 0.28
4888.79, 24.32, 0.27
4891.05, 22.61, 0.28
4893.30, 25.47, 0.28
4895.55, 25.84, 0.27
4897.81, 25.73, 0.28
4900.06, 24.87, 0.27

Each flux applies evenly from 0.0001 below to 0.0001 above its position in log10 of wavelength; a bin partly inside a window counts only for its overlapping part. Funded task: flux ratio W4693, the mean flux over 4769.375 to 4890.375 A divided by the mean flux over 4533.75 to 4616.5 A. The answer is 1.0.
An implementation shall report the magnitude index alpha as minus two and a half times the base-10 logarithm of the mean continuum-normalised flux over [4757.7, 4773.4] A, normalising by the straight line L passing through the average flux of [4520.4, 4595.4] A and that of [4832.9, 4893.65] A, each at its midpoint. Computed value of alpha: -0.06 mag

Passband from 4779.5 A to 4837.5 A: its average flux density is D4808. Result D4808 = 25.6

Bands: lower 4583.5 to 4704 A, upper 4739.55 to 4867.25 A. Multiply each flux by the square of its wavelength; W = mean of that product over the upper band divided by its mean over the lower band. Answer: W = 1.03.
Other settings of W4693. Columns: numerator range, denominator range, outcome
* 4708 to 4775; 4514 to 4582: 1.00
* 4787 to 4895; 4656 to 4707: 0.95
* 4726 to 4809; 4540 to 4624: 0.99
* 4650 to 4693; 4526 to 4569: 1.01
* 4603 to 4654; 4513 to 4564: 1.01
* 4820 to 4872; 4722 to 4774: 0.92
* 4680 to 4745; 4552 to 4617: 1.00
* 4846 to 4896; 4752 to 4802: 0.90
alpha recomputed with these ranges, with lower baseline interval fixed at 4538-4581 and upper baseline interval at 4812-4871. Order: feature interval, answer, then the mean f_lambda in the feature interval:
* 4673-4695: -0.04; 26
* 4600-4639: -0.02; 26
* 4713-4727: -0.05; 26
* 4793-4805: -0.07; 25.9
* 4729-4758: -0.05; 25.8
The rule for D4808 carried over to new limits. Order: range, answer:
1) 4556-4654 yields 25.9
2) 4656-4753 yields 25.8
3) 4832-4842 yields 25.2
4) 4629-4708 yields 25.7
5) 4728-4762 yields 25.8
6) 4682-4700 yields 26.1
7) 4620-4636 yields 26.1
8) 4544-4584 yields 25.8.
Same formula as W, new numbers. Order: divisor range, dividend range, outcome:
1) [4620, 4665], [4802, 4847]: 1.06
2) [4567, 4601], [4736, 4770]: 1.07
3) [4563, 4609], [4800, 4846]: 1.09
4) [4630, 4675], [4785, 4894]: 1.03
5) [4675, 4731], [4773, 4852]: 1.04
